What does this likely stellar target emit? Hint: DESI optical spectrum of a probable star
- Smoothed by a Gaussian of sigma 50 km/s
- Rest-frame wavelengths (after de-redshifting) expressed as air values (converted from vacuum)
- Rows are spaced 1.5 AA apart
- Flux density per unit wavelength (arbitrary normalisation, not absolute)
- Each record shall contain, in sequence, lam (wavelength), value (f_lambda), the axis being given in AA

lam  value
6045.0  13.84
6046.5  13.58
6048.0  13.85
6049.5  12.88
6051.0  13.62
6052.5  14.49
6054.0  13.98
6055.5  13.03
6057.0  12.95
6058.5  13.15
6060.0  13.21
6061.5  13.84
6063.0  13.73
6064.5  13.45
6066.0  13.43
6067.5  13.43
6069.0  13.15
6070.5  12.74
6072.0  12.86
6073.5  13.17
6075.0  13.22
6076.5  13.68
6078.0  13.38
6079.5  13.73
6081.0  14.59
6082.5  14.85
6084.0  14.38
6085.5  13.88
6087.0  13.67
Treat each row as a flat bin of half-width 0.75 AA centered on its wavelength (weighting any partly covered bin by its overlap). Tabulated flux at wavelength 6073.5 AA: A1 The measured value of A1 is 13.17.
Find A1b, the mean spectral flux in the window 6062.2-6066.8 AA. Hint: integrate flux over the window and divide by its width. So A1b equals 13.5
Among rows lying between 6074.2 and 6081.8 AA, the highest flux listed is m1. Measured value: 14.59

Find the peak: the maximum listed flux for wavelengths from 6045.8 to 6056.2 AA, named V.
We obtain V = 14.49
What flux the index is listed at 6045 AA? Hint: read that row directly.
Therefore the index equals 13.84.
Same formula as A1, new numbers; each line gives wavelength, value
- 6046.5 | 13.58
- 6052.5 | 14.49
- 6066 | 13.43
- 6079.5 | 13.73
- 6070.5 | 12.74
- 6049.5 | 12.88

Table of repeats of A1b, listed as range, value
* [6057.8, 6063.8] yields 13.5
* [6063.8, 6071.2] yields 13.2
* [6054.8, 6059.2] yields 13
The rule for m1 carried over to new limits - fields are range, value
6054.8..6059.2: 13.15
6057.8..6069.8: 13.84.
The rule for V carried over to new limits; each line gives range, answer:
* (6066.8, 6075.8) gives 13.43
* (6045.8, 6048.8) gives 13.85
